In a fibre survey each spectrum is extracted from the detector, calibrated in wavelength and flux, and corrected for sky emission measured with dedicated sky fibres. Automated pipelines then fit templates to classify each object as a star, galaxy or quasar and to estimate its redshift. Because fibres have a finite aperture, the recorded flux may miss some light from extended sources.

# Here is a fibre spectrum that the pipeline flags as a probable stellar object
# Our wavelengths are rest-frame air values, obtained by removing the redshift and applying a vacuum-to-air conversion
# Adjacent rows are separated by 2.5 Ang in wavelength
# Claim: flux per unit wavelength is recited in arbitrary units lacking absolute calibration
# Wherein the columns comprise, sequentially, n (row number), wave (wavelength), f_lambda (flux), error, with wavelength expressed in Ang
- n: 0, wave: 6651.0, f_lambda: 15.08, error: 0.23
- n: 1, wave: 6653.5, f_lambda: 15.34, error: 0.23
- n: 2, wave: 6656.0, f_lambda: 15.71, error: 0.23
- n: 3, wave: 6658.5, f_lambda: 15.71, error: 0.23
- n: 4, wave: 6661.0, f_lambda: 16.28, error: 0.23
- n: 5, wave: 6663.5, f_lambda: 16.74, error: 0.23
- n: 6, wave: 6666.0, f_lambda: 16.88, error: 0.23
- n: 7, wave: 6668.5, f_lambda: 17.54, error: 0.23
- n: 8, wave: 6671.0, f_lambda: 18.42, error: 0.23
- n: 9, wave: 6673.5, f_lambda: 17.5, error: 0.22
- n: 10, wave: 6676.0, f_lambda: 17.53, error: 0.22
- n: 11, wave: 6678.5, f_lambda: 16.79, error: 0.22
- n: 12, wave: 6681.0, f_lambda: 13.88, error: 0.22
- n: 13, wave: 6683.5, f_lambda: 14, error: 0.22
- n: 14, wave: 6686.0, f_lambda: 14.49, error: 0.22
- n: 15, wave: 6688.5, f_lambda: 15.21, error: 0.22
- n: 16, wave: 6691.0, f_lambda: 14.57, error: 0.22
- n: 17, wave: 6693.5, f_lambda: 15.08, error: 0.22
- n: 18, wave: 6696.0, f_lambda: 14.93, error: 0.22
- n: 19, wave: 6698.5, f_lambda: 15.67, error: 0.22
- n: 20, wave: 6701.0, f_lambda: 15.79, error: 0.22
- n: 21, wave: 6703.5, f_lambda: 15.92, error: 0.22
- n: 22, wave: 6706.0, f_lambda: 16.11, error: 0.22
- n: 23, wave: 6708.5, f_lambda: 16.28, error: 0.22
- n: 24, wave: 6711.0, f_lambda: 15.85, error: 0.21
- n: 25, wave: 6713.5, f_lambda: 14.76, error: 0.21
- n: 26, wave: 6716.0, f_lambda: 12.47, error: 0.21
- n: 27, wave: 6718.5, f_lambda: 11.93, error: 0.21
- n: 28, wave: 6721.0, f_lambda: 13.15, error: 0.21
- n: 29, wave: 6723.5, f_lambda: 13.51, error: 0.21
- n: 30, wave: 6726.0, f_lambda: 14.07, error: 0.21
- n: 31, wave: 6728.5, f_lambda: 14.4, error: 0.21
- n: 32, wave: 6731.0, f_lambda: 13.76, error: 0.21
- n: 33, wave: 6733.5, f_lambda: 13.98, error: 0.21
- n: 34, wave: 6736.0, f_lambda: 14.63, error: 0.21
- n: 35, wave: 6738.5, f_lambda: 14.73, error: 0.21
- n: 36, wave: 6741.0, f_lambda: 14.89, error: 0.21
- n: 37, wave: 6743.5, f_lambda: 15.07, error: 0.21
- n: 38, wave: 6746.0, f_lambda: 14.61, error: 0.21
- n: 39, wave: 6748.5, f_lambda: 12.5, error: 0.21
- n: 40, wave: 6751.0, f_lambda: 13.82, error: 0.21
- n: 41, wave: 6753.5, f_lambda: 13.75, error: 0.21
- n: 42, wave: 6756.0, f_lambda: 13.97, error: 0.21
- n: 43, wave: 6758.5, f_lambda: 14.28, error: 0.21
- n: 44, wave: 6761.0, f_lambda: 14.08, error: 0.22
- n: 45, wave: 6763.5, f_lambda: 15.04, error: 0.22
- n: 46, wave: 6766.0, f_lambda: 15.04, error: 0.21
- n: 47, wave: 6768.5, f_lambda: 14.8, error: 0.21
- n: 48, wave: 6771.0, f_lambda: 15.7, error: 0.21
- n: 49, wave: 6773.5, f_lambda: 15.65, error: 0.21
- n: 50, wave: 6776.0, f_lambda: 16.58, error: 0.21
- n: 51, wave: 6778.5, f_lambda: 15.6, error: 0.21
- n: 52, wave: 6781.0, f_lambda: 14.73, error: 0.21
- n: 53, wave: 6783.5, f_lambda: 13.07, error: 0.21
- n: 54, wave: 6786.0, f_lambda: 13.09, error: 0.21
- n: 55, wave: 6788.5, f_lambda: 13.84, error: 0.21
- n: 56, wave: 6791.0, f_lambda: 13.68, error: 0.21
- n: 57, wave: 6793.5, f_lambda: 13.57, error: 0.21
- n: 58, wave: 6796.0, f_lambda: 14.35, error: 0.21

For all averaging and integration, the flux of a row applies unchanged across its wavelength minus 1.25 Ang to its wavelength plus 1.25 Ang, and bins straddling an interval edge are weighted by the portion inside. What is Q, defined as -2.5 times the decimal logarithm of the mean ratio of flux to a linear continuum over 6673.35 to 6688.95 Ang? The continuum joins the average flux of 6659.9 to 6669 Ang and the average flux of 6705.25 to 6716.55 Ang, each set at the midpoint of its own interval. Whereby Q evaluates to 0.05 mag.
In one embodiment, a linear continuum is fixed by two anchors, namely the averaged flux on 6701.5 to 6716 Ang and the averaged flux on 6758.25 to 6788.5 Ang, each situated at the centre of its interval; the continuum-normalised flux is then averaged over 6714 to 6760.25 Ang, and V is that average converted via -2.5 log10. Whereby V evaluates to 0.097 mag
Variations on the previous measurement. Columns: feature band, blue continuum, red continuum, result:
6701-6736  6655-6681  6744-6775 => 0.08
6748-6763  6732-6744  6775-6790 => 0.05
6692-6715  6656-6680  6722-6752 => 0.00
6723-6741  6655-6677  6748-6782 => 0.09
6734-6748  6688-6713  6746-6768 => -0.01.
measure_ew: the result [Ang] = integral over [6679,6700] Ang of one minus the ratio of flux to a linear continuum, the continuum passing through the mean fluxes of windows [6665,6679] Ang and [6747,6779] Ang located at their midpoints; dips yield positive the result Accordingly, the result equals 2.6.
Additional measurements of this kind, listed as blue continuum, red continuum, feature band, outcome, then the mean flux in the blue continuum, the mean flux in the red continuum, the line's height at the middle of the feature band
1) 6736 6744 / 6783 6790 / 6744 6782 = -1.60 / 14.8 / 13.4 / 14.1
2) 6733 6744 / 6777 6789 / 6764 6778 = -1.23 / 14.7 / 14.1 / 14.3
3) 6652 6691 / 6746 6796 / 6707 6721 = 1.06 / 16.1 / 14.4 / 15.3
